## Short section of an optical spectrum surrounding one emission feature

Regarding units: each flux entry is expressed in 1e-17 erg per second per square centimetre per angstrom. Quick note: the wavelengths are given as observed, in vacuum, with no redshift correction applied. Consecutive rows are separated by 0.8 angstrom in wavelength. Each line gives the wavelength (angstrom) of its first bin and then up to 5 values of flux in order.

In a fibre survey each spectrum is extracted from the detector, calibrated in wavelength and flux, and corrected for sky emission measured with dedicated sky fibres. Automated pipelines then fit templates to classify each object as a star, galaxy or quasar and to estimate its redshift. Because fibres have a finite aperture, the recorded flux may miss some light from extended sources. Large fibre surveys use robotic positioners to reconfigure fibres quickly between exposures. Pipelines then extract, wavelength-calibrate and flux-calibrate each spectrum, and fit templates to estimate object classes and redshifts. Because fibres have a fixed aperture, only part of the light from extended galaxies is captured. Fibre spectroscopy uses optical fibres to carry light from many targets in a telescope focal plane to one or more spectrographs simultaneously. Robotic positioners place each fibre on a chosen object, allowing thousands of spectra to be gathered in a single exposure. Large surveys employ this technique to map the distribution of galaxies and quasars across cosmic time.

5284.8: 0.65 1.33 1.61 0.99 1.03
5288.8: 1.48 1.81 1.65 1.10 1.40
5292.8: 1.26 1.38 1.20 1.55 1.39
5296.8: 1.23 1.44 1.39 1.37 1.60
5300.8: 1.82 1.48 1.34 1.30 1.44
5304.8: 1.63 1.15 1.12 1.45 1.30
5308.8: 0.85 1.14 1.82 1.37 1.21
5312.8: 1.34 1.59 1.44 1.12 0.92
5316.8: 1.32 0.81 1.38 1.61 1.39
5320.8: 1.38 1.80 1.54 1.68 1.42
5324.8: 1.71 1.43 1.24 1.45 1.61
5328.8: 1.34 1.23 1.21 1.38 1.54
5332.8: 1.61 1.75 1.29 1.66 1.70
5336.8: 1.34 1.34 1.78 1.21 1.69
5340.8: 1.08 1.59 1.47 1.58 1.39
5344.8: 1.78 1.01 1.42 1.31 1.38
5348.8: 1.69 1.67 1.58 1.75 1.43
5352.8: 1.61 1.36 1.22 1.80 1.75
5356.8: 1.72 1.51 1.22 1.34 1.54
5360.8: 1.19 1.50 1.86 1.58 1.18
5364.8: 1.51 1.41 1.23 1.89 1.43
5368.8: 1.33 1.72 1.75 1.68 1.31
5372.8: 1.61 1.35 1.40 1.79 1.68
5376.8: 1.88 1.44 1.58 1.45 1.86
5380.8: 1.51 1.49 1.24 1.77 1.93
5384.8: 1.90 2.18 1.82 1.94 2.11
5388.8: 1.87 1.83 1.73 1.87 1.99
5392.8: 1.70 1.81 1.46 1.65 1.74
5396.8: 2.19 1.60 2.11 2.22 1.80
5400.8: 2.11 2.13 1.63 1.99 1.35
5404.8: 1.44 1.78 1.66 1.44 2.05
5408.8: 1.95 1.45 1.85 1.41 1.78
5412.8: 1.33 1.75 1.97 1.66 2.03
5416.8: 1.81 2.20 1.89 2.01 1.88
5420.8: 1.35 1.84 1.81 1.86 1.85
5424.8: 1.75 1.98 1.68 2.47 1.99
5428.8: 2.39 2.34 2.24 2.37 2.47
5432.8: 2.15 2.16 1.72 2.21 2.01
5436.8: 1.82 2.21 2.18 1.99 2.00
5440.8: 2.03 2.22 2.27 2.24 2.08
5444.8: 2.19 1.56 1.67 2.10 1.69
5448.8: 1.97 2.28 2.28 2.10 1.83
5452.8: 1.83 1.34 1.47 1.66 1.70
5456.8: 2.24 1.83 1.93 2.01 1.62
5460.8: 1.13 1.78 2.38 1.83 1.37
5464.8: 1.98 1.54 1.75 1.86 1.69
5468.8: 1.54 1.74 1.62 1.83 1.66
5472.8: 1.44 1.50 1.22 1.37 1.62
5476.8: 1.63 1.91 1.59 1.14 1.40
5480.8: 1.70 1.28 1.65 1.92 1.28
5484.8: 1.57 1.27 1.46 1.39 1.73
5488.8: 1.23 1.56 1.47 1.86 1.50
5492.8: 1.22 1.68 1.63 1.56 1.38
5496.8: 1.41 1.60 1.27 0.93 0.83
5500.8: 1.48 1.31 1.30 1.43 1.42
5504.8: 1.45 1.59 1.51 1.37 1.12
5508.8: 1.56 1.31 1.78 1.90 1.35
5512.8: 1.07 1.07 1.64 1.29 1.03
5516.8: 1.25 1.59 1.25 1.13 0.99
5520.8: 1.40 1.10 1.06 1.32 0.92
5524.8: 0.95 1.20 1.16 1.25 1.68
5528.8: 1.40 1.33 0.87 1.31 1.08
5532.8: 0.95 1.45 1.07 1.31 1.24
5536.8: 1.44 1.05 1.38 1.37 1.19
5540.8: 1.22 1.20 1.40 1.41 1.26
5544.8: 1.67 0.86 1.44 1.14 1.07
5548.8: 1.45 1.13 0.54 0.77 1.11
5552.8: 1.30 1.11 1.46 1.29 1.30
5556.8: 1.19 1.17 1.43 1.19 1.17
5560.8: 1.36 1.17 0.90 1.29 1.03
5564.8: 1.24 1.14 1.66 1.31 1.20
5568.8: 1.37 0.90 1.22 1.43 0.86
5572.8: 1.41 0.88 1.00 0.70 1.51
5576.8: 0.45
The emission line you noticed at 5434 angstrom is C III] 1909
